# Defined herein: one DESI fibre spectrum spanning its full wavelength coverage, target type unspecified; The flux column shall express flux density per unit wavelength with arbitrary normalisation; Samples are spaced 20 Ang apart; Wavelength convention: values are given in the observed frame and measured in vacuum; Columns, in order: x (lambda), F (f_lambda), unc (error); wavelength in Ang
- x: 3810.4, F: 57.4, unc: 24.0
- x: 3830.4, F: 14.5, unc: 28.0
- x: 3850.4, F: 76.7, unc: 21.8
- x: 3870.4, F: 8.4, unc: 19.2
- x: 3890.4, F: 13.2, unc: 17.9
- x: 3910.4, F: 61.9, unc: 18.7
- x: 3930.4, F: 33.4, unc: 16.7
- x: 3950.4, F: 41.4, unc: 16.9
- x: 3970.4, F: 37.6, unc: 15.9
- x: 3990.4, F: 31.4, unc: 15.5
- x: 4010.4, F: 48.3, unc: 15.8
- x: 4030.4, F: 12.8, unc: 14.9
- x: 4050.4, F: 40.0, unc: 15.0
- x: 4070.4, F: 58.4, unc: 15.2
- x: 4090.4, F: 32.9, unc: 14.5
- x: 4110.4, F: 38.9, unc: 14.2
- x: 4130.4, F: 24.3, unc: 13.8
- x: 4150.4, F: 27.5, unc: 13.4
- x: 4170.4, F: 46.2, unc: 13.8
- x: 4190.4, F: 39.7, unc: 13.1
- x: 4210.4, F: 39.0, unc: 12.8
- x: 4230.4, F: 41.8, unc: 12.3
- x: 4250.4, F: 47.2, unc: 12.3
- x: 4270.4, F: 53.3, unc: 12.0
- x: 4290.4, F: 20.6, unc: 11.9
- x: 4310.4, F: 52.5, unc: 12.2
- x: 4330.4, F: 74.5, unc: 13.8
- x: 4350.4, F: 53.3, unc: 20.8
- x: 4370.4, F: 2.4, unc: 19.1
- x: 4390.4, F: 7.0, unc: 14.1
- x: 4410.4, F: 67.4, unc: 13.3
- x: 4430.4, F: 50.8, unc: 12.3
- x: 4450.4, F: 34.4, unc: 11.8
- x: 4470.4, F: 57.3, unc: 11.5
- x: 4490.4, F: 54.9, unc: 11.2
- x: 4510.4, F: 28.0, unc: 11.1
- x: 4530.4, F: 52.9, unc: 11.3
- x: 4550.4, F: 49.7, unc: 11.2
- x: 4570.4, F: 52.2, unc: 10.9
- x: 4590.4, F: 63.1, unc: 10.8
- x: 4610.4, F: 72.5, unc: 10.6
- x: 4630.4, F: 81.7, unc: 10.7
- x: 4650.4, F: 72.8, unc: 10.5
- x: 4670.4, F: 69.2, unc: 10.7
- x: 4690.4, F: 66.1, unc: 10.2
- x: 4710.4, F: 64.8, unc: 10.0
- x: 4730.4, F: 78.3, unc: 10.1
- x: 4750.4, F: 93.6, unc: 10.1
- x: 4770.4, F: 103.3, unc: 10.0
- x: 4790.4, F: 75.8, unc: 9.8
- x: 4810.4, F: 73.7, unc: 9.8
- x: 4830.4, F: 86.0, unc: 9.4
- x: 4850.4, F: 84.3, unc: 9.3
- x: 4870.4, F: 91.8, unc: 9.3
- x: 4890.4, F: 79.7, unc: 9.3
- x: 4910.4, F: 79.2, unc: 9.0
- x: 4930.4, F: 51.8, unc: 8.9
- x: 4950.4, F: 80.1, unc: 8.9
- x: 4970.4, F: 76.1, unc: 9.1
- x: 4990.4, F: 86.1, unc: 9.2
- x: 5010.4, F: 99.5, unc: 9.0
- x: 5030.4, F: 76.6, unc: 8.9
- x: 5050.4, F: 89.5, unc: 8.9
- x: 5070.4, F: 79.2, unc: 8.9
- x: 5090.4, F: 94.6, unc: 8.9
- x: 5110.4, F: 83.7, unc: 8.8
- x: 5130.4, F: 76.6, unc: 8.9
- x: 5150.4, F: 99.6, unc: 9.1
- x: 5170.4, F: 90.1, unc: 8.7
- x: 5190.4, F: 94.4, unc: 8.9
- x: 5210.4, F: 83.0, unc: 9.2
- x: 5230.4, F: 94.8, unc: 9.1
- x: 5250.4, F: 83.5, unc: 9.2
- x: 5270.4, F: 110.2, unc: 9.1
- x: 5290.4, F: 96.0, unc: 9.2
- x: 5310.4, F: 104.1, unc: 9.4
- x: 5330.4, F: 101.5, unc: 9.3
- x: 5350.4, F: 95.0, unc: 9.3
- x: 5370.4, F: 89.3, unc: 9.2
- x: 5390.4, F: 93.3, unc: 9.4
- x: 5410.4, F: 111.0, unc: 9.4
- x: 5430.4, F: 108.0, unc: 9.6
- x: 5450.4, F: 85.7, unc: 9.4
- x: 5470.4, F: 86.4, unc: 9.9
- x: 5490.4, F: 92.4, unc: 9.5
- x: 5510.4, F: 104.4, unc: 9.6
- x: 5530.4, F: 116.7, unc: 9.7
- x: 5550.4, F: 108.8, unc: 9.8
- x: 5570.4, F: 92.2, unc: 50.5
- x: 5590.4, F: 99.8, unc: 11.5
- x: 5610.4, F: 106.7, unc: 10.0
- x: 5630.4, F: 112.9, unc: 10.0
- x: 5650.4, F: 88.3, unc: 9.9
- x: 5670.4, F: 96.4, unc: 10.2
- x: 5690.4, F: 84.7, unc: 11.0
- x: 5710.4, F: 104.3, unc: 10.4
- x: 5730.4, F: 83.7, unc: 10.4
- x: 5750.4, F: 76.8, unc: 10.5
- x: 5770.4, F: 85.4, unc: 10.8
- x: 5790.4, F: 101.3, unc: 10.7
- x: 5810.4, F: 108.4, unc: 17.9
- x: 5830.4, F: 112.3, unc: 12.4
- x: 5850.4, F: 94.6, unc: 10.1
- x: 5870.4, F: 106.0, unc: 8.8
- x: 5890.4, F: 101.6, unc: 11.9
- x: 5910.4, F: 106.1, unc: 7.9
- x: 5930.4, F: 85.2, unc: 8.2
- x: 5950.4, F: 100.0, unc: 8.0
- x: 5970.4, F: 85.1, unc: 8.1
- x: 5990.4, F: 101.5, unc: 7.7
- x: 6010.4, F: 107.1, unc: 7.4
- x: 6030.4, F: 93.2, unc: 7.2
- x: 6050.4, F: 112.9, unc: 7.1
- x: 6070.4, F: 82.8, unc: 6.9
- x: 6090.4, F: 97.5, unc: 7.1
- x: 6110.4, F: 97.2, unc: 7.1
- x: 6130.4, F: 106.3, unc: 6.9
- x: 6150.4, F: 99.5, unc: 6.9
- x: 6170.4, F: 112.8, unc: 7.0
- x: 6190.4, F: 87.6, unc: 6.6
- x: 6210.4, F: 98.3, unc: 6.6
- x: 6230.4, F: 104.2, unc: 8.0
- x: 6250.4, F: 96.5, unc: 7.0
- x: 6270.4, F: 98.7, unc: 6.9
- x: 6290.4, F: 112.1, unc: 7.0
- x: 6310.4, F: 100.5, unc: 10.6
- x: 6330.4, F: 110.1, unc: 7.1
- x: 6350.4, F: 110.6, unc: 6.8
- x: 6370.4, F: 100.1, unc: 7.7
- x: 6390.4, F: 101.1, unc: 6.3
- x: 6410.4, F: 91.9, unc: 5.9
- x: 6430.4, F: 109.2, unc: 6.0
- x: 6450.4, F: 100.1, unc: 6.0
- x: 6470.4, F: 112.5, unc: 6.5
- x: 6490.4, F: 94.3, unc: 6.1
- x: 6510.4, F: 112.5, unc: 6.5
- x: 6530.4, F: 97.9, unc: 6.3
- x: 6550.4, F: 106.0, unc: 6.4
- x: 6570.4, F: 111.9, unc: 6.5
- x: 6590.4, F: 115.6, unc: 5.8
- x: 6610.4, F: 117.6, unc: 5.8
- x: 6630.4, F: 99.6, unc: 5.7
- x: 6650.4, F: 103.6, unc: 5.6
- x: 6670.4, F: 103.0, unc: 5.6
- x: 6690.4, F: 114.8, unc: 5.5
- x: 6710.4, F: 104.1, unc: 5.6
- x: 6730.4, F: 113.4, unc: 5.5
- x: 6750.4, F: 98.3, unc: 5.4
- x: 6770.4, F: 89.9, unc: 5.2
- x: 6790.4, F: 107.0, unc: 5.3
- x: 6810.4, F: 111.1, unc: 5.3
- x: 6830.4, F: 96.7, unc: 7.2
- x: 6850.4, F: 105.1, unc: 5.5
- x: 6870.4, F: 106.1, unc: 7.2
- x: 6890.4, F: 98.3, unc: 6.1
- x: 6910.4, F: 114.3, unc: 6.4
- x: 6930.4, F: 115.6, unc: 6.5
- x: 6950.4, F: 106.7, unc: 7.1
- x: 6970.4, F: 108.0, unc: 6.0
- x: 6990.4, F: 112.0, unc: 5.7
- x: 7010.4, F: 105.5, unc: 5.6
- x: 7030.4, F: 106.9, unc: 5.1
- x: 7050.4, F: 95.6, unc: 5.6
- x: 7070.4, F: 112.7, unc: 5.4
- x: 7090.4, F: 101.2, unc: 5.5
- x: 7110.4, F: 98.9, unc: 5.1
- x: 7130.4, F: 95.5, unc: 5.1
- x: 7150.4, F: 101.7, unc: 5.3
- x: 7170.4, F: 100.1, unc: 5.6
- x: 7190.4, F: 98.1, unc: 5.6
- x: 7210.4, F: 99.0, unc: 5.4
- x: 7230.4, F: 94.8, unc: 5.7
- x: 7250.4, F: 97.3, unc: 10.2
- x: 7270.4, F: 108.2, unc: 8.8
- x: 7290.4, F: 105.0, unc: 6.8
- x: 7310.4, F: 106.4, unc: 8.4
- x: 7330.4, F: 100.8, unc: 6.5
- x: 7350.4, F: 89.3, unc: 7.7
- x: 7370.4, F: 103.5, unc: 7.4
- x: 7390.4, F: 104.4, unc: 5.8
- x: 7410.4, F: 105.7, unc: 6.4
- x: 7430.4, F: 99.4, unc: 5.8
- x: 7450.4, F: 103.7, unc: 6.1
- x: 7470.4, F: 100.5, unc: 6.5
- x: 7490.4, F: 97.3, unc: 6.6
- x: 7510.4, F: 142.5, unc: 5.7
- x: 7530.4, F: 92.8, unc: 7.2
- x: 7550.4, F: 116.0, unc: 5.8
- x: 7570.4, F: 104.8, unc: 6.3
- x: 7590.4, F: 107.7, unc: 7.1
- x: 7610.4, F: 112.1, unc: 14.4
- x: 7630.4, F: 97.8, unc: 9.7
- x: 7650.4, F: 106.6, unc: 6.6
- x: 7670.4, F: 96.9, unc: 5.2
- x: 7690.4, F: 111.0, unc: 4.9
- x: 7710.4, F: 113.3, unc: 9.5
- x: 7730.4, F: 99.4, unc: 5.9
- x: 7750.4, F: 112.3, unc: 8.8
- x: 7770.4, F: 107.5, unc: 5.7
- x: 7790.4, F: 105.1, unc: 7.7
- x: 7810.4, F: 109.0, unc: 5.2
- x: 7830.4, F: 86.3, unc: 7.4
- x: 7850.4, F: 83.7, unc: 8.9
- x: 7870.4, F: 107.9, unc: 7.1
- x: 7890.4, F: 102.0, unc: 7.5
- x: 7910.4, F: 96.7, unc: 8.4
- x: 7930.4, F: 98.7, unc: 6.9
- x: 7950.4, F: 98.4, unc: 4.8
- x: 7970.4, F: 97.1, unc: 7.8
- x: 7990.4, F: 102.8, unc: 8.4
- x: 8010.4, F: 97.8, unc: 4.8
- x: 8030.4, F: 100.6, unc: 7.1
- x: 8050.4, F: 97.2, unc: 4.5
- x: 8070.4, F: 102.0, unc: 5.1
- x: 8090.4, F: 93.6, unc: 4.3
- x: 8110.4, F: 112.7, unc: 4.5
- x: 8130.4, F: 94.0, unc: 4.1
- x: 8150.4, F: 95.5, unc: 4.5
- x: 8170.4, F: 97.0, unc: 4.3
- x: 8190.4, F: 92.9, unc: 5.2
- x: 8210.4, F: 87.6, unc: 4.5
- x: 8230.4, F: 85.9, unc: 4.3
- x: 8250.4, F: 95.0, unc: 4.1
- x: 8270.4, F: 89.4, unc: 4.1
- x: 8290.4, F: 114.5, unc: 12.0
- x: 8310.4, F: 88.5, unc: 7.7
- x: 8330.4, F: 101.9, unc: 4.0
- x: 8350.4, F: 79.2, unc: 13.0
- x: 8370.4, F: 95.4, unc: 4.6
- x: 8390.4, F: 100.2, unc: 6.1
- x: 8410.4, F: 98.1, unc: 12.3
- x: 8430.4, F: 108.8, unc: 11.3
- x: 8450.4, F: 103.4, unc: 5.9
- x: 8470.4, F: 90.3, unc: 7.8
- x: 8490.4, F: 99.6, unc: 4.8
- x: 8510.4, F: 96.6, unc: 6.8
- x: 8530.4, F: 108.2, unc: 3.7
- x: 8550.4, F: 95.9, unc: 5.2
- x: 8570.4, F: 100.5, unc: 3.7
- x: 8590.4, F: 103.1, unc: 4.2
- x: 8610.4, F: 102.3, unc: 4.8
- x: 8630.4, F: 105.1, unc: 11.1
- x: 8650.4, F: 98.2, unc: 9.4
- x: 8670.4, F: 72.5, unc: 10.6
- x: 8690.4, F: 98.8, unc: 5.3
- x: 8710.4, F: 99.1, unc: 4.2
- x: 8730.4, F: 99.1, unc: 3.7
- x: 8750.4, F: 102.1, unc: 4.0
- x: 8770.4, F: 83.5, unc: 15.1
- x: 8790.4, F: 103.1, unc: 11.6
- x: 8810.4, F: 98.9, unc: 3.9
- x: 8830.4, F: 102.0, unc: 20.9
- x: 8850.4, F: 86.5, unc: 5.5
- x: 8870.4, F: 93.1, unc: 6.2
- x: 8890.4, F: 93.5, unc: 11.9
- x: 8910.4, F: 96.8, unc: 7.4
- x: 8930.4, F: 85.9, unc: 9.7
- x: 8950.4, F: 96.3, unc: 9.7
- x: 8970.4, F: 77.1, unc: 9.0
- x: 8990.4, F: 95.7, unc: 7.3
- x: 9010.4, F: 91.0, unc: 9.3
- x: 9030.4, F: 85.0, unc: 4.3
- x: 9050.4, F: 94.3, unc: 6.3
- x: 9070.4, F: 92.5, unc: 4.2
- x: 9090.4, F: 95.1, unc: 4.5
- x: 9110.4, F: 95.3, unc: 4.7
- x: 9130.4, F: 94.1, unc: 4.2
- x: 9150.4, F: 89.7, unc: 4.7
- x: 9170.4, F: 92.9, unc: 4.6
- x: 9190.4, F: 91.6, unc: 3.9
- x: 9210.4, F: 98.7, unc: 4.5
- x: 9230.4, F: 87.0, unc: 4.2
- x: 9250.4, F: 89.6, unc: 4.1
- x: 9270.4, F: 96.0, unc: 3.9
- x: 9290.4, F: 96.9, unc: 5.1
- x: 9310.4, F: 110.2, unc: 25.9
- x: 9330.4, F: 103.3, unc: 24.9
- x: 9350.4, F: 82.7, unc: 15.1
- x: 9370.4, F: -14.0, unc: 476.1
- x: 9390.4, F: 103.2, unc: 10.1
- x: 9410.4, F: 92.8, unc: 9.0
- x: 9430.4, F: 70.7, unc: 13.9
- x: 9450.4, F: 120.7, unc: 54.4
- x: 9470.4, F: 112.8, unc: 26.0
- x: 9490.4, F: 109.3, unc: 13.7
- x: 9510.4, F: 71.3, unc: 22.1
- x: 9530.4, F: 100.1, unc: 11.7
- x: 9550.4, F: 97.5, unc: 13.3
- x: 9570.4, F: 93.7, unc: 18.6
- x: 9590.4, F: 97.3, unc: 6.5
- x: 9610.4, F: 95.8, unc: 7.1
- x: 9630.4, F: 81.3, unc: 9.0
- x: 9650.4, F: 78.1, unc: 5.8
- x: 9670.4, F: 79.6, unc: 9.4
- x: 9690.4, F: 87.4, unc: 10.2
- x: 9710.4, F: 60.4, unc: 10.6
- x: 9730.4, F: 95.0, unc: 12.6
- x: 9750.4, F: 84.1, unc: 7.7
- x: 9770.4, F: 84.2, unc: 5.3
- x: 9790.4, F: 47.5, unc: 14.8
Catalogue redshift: 0.15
